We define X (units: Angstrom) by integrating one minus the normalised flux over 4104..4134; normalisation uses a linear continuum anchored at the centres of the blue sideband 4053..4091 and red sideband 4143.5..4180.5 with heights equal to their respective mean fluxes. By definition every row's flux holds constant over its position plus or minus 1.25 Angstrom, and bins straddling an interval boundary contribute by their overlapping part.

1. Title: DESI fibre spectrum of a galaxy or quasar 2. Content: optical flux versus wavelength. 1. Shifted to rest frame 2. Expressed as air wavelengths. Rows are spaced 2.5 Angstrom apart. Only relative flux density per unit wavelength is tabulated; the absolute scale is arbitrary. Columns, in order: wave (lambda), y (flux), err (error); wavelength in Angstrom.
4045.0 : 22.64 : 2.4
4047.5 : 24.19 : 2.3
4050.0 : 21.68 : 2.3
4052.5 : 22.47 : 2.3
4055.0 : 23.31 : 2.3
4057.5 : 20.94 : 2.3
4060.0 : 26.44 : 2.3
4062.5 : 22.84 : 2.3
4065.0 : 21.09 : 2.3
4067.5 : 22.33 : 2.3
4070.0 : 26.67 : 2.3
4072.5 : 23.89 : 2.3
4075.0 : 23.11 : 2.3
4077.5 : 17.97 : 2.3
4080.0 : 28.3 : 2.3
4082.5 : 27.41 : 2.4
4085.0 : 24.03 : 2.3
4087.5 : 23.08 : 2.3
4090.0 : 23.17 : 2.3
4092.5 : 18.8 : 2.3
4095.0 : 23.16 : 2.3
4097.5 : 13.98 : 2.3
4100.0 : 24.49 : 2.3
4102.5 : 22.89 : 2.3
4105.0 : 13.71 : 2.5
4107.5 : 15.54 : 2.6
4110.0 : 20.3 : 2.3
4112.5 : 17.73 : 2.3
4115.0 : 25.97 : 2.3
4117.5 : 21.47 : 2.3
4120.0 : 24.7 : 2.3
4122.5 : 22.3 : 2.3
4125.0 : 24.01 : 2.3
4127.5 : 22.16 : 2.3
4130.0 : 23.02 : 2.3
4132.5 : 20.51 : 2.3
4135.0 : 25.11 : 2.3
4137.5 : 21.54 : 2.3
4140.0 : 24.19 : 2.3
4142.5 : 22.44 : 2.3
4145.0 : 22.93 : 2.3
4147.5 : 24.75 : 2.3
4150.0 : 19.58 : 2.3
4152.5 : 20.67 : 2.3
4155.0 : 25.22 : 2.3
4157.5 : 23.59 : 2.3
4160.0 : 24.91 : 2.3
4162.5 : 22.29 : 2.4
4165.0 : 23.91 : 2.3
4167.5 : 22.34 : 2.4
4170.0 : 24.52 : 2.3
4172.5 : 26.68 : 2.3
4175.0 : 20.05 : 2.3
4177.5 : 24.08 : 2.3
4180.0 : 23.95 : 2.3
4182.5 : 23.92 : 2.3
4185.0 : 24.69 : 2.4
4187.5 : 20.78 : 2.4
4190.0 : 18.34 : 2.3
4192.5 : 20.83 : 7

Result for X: 3.1 Angstrom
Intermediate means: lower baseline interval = 23.6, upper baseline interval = 23.3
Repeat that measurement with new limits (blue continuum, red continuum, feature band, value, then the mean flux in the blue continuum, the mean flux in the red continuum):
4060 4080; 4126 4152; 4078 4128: 2.4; 23.2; 22.6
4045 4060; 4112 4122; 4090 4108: 2.7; 22.9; 22.8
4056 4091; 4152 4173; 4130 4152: 1.1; 23.7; 23.8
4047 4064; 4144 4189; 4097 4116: 3.0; 23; 23.2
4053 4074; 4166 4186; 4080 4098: 0.6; 23.4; 23.8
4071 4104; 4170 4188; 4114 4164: 0.3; 22.6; 23.6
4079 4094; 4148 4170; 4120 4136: 0.3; 24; 23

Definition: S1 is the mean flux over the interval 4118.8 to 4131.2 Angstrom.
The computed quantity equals 23.2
